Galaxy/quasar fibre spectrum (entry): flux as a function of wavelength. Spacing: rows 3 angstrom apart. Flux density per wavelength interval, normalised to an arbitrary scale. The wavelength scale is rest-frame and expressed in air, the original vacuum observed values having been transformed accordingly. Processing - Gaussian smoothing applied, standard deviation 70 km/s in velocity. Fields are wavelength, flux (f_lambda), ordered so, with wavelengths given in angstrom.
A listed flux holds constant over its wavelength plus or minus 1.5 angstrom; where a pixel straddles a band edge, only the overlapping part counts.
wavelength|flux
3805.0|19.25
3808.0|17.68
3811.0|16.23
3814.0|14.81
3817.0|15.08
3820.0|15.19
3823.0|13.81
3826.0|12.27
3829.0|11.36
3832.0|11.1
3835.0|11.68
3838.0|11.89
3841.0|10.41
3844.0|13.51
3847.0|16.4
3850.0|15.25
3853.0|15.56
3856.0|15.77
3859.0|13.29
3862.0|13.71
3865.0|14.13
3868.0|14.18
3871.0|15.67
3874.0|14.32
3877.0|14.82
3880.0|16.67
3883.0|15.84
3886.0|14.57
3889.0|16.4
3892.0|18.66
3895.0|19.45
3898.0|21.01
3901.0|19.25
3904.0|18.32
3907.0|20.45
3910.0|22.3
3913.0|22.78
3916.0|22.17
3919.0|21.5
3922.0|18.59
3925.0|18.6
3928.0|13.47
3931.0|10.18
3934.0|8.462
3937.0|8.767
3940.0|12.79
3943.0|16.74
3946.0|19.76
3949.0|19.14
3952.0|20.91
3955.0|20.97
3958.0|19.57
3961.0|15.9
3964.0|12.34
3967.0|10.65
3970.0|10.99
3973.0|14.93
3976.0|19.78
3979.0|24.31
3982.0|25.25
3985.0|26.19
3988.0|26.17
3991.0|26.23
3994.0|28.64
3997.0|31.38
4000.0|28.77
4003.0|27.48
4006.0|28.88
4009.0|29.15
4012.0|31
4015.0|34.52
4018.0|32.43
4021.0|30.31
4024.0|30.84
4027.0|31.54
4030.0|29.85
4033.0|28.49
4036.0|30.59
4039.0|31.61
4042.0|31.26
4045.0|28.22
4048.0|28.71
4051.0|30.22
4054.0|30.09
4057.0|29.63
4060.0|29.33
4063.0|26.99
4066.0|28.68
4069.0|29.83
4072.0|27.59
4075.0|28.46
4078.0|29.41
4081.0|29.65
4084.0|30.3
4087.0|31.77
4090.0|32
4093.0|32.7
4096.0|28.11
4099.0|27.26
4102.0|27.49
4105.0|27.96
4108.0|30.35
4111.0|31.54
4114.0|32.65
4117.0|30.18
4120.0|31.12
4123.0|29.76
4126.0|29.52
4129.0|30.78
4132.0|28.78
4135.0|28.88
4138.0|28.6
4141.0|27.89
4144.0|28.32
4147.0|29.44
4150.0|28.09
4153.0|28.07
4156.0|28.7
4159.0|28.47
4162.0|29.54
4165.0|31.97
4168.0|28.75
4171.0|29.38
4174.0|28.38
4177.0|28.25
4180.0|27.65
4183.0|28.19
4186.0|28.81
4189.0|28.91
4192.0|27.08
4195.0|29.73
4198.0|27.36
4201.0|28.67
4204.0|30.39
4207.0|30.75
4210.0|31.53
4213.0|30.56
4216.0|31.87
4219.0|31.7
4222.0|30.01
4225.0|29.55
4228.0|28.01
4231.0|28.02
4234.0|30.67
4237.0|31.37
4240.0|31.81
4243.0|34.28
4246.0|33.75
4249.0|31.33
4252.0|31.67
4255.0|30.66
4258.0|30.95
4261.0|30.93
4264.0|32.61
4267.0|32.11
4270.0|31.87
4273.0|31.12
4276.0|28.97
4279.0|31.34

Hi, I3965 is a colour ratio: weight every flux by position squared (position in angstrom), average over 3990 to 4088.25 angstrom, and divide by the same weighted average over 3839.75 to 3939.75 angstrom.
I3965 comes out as 1.98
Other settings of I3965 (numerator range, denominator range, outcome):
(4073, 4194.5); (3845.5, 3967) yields 1.97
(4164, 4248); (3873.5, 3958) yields 1.98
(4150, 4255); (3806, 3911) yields 2.29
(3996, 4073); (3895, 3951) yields 1.80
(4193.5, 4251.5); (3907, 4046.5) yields 1.50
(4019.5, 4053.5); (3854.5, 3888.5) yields 2.20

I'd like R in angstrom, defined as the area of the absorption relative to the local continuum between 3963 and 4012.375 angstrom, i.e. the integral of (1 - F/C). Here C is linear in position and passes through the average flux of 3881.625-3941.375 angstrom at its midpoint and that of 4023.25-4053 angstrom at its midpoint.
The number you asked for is 3.3 angstrom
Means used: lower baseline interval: 17.2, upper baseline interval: 30.1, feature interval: 23.6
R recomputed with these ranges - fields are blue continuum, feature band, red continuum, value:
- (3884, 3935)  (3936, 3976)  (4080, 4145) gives 9.3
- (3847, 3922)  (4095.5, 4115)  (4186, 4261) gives -2.6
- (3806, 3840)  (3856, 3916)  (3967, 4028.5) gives 4.0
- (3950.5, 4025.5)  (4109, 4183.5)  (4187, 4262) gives -2.5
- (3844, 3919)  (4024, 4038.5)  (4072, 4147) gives -2.8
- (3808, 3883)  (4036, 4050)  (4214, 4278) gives -4.7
